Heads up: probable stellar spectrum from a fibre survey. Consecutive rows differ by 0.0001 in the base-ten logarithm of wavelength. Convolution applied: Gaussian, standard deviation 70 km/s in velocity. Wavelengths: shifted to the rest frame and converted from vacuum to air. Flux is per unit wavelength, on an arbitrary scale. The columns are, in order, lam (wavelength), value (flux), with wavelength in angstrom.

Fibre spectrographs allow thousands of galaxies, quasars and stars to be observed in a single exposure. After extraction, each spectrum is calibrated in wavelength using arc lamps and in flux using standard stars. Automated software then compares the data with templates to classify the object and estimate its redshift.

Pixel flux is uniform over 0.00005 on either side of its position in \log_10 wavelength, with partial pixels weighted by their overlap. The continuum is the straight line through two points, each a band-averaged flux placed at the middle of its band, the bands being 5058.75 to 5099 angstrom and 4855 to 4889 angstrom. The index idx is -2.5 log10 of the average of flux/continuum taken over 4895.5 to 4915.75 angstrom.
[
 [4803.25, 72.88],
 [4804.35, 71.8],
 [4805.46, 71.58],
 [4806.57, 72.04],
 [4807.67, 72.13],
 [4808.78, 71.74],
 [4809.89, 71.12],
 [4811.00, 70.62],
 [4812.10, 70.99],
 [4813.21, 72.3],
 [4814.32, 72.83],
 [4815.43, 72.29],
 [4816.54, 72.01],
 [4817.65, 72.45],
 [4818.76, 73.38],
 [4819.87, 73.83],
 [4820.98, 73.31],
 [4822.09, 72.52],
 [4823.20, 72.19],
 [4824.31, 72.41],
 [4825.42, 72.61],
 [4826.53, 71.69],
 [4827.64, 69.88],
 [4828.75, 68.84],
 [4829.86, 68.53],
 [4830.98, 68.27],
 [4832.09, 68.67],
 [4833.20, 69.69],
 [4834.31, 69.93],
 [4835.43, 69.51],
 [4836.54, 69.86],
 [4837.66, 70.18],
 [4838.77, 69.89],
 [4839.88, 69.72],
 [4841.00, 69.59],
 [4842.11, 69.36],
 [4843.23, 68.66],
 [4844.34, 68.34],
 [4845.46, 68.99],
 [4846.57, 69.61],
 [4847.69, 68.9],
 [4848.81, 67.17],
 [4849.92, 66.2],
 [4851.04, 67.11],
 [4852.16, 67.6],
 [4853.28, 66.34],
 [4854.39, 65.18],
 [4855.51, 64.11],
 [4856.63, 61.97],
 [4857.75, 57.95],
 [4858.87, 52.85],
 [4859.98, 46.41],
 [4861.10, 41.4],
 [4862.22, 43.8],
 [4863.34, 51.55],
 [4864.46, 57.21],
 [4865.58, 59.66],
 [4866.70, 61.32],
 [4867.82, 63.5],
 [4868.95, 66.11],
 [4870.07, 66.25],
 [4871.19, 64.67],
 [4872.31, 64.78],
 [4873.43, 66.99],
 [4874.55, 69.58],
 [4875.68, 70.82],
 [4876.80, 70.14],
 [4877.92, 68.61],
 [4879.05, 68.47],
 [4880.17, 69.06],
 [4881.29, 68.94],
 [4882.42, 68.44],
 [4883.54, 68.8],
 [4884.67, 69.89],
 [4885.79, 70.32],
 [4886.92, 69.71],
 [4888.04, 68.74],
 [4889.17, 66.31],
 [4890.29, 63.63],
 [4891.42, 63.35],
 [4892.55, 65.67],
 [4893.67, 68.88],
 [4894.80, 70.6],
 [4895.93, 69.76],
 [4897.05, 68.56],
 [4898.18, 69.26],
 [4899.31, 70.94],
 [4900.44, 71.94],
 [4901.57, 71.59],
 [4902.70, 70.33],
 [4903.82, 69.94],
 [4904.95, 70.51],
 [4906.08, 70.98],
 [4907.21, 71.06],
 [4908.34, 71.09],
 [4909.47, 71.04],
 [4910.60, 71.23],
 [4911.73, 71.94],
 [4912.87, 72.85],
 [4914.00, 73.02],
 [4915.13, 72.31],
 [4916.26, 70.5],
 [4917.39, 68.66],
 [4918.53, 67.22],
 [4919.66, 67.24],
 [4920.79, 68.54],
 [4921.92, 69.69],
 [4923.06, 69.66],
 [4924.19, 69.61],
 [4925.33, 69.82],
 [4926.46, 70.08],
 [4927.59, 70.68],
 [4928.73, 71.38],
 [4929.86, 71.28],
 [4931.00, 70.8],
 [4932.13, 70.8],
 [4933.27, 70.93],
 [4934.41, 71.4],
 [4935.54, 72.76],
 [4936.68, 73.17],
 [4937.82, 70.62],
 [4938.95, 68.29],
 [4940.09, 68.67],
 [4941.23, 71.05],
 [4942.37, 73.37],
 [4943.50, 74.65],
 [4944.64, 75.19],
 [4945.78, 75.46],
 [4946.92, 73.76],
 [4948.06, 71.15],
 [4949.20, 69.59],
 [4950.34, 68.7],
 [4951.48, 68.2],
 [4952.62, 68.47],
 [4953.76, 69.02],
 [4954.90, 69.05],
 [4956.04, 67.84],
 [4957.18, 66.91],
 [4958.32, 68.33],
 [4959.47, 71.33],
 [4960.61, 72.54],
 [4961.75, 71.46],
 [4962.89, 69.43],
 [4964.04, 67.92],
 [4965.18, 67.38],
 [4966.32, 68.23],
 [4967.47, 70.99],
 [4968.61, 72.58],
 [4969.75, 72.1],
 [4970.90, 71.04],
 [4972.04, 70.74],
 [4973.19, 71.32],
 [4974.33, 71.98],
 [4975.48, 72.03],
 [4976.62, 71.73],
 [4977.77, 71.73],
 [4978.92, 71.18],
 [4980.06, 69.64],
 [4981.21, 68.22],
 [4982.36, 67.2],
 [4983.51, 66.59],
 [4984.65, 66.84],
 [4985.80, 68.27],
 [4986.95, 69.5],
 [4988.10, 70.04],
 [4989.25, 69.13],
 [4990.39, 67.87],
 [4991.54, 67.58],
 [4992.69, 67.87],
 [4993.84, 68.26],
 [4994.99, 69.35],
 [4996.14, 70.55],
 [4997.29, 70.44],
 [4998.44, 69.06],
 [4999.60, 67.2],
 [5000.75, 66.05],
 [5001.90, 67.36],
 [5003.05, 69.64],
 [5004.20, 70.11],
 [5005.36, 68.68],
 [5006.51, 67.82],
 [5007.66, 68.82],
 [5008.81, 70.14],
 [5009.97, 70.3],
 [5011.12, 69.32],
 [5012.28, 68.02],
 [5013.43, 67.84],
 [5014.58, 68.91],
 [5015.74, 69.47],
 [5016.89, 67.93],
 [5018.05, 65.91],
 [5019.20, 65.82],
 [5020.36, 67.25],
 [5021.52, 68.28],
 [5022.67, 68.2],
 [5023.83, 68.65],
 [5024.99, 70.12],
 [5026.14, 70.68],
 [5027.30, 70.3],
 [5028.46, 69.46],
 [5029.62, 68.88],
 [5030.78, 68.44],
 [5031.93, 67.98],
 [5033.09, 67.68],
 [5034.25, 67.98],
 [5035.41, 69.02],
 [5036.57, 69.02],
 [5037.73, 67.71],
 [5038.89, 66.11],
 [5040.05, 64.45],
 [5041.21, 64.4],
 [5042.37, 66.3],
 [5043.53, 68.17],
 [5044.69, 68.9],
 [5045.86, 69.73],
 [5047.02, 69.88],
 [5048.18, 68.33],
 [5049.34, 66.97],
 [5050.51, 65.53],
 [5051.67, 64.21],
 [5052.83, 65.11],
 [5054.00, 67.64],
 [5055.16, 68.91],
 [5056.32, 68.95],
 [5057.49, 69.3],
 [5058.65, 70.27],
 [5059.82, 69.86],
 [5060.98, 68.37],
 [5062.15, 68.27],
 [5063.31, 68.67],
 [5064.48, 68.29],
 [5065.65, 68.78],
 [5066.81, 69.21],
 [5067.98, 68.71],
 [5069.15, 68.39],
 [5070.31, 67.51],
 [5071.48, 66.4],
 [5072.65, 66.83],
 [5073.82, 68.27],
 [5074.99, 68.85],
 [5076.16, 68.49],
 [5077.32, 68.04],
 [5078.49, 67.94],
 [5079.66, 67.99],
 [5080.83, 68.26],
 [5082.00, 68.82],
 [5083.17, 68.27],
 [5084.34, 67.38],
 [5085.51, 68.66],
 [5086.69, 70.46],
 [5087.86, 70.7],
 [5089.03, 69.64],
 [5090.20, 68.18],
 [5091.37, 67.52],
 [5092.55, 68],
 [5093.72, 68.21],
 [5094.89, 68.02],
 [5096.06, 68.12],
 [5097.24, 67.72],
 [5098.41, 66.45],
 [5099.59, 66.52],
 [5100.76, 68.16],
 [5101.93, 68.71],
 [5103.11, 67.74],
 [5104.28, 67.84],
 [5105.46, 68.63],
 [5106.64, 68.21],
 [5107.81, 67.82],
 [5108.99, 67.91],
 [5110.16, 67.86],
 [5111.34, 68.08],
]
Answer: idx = -0.11 mag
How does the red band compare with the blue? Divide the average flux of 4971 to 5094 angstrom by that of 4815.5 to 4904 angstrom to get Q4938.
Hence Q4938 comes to 1.0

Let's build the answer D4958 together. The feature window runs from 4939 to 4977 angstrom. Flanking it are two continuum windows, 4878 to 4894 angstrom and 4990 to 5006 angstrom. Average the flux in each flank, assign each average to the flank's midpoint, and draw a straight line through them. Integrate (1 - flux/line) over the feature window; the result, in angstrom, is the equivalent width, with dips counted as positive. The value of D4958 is -1.3 angstrom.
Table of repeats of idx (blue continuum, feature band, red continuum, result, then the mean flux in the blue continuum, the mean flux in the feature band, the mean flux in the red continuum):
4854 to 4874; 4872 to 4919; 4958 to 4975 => -0.12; 58.6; 69.5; 70.5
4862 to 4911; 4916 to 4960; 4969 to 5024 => -0.04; 67.3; 70.3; 69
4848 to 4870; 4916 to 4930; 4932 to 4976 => -0.04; 59.6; 69.5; 70.7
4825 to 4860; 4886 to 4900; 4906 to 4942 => 0.02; 67.3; 68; 70.6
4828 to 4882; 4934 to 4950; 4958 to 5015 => -0.06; 65.1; 72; 69.4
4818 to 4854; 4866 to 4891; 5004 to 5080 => 0.03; 69.8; 67.4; 68.2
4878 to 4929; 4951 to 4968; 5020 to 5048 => 0.00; 69.6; 69.1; 68.2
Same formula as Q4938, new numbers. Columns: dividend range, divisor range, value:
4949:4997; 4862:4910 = 1.03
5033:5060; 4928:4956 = 0.95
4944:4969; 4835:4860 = 1.06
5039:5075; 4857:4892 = 1.07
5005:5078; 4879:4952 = 0.97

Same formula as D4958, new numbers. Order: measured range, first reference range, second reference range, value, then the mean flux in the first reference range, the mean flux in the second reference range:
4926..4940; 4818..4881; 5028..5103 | -0.8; 66.2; 68.1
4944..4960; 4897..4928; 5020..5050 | -0.1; 70.4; 68.2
